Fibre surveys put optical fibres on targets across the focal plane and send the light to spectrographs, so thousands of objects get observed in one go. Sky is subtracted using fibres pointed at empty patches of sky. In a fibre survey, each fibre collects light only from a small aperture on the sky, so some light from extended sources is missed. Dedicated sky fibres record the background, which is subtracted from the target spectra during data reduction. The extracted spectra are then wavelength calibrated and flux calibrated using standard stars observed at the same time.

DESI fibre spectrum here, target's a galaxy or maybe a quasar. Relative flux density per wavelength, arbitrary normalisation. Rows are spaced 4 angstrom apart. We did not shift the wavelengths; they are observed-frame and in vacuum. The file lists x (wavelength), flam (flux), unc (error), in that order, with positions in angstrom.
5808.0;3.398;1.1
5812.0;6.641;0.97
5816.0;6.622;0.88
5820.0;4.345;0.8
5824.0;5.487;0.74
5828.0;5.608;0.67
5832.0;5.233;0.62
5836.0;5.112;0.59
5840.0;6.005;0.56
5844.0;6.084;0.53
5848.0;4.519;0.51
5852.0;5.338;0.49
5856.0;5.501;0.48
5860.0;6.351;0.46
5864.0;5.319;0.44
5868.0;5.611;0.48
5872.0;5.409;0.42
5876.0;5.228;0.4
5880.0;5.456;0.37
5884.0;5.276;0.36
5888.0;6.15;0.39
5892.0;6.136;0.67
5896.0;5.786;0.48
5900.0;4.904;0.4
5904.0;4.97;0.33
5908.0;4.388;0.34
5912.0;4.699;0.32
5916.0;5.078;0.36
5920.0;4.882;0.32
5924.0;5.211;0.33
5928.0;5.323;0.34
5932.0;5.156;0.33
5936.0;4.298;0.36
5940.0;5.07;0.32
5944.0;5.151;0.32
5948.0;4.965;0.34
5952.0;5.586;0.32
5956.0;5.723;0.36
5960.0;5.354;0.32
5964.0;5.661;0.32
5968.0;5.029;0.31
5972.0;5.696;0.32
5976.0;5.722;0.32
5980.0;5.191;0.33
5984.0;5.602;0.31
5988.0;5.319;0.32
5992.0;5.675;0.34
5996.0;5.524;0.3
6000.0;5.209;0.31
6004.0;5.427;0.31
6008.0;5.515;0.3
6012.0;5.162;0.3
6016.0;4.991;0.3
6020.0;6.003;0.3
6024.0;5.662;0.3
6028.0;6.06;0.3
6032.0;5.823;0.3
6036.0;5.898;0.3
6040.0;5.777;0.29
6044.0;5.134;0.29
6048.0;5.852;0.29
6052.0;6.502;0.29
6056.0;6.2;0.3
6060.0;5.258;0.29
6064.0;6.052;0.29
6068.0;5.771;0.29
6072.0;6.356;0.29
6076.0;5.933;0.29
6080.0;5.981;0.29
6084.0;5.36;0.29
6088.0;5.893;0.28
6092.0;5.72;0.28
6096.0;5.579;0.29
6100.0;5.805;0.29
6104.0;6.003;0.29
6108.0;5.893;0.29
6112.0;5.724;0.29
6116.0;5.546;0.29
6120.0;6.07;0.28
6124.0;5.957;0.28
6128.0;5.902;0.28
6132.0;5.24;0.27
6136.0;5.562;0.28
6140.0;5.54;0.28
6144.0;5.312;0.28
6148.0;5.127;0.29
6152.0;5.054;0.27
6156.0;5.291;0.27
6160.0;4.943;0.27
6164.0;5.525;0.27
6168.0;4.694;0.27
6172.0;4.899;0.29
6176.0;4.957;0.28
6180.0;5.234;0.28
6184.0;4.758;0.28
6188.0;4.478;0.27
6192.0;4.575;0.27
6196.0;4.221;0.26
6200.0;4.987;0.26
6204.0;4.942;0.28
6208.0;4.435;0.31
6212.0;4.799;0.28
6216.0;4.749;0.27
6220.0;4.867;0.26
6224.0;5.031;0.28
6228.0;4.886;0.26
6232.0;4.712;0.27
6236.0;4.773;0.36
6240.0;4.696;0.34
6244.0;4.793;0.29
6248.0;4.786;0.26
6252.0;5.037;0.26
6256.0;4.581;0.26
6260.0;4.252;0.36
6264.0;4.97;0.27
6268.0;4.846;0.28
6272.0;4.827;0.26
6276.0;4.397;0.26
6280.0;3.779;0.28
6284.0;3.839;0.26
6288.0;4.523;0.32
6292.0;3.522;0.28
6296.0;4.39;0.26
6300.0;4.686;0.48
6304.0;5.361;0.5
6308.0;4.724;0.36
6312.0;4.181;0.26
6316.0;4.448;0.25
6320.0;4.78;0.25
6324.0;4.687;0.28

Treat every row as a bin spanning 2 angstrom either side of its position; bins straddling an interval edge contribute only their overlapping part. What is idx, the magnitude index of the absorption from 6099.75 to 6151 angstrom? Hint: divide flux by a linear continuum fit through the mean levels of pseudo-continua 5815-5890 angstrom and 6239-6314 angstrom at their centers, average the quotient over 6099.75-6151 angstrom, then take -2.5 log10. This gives -0.16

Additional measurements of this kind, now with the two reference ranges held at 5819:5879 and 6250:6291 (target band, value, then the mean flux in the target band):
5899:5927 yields 0.08 mag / 4.89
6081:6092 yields -0.16 mag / 5.68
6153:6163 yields -0.09 mag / 5.15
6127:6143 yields -0.16 mag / 5.52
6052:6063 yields -0.19 mag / 5.9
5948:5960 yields -0.06 mag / 5.49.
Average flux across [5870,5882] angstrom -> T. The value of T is 5.36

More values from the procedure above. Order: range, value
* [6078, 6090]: 5.74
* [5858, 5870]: 5.76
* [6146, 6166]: 5.19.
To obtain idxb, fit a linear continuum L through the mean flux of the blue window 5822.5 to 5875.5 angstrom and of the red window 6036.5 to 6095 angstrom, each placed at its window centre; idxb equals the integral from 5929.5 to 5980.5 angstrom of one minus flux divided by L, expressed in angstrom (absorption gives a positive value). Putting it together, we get 3.5 angstrom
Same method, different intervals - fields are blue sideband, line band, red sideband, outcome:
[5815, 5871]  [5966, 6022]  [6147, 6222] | -2.4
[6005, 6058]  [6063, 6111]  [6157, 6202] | -4.0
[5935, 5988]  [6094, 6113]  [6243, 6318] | -3.2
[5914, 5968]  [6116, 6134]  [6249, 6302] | -3.7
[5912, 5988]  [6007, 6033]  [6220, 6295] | -2.6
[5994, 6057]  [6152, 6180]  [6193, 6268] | -0.1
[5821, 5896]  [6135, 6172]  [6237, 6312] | -2.8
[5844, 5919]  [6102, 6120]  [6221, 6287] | -3.3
